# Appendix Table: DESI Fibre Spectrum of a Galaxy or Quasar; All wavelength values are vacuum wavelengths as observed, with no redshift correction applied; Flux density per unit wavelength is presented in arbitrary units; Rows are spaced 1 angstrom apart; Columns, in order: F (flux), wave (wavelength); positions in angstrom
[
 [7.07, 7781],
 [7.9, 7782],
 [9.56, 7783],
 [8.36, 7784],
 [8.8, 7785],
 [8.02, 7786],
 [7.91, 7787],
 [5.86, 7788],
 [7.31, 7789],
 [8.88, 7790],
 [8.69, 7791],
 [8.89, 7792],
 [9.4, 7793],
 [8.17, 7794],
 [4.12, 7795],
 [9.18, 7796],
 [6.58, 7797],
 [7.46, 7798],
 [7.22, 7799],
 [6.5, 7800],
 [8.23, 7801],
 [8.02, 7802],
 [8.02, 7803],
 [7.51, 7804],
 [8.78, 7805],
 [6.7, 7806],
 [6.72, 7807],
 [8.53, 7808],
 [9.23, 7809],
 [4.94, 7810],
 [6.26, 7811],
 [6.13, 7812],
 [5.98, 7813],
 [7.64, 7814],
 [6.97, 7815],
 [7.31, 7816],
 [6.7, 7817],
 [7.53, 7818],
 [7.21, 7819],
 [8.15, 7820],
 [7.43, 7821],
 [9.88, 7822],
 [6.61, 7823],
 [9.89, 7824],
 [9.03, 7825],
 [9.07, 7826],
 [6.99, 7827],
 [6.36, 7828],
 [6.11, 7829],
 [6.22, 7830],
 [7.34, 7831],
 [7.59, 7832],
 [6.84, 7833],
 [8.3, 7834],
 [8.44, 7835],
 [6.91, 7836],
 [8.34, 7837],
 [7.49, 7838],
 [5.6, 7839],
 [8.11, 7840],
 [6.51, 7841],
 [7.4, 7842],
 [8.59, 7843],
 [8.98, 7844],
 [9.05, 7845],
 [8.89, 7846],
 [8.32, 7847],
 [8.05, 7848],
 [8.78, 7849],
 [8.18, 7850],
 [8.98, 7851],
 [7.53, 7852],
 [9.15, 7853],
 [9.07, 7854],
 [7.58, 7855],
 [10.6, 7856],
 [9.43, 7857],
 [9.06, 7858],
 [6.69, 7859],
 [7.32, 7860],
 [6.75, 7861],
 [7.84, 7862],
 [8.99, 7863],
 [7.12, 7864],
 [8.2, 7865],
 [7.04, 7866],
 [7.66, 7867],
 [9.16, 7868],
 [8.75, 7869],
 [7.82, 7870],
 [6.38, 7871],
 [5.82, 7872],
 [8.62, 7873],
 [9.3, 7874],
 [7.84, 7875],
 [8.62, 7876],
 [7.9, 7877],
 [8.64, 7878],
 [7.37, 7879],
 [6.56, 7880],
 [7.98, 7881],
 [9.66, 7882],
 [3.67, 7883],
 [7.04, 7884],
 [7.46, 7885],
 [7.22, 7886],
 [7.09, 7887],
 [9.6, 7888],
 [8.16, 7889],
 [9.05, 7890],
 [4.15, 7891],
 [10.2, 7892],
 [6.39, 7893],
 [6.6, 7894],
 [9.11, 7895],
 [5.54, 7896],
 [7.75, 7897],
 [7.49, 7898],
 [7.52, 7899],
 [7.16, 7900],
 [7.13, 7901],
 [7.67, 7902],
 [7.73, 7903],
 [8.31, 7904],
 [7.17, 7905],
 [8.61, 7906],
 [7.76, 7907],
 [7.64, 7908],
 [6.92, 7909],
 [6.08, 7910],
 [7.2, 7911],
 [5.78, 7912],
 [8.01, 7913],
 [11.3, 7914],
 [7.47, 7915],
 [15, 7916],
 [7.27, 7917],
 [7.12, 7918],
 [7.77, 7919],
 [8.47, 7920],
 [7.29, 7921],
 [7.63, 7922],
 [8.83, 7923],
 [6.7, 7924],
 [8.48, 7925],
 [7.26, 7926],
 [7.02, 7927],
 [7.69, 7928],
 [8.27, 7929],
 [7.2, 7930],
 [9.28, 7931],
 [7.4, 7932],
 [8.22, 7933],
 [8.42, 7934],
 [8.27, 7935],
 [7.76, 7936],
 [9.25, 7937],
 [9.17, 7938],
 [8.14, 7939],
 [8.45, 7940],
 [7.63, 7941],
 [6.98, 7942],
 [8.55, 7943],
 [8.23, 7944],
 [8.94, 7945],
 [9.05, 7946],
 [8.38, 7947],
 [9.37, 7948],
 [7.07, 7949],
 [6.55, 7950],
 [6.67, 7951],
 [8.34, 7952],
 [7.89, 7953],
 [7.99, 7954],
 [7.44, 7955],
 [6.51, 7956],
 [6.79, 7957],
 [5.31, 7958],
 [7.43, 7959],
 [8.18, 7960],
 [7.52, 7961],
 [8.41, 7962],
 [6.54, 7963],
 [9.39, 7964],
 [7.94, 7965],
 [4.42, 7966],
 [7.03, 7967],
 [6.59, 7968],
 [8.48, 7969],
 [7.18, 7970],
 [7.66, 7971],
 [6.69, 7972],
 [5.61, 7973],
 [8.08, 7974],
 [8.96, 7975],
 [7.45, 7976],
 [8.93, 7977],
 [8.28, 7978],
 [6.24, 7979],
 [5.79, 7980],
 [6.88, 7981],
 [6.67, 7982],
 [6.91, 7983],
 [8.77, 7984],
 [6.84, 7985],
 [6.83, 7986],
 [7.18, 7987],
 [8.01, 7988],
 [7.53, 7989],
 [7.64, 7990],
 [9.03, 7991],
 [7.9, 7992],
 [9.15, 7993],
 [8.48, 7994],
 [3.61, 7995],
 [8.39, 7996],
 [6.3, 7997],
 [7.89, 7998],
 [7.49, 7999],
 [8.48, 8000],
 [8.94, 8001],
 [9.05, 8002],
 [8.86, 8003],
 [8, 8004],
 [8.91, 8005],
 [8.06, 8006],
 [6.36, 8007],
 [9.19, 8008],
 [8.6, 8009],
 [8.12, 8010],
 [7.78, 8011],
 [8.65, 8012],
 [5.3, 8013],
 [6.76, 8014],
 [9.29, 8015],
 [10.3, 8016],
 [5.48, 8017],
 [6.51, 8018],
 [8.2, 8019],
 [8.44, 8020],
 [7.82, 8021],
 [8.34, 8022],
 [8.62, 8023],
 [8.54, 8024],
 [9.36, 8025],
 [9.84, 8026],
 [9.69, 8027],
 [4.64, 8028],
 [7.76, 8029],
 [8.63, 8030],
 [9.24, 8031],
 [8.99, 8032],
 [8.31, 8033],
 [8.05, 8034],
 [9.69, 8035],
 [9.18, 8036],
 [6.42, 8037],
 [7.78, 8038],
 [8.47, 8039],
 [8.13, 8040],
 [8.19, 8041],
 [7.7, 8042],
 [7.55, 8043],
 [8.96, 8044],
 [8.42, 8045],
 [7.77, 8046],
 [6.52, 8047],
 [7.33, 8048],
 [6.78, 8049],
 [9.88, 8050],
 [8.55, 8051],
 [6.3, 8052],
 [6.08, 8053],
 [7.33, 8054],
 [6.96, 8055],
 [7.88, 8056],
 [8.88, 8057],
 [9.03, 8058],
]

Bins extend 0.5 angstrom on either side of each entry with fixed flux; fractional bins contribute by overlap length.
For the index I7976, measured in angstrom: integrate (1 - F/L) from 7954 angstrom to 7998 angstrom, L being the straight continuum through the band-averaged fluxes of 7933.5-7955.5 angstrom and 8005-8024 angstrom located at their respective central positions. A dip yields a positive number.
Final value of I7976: 3.8 angstrom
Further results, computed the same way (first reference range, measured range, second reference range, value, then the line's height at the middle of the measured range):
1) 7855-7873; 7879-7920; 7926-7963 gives 1.1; 7.9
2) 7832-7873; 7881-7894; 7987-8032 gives 0.9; 8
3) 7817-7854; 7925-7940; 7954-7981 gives -1.4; 7.43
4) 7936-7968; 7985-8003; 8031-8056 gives 0.1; 7.8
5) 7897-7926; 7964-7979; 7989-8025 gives 1.0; 7.94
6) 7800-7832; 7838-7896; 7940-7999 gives -3.3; 7.47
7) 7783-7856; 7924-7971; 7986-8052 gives 1.0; 7.93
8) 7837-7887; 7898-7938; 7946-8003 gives -1.2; 7.72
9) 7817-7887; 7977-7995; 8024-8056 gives 1.1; 7.97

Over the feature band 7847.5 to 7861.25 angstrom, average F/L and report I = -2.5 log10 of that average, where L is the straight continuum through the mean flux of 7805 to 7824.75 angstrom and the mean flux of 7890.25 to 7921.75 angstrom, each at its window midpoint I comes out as -0.11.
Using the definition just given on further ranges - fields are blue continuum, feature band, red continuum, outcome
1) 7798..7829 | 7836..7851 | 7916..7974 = -0.06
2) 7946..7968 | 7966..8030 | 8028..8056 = -0.01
